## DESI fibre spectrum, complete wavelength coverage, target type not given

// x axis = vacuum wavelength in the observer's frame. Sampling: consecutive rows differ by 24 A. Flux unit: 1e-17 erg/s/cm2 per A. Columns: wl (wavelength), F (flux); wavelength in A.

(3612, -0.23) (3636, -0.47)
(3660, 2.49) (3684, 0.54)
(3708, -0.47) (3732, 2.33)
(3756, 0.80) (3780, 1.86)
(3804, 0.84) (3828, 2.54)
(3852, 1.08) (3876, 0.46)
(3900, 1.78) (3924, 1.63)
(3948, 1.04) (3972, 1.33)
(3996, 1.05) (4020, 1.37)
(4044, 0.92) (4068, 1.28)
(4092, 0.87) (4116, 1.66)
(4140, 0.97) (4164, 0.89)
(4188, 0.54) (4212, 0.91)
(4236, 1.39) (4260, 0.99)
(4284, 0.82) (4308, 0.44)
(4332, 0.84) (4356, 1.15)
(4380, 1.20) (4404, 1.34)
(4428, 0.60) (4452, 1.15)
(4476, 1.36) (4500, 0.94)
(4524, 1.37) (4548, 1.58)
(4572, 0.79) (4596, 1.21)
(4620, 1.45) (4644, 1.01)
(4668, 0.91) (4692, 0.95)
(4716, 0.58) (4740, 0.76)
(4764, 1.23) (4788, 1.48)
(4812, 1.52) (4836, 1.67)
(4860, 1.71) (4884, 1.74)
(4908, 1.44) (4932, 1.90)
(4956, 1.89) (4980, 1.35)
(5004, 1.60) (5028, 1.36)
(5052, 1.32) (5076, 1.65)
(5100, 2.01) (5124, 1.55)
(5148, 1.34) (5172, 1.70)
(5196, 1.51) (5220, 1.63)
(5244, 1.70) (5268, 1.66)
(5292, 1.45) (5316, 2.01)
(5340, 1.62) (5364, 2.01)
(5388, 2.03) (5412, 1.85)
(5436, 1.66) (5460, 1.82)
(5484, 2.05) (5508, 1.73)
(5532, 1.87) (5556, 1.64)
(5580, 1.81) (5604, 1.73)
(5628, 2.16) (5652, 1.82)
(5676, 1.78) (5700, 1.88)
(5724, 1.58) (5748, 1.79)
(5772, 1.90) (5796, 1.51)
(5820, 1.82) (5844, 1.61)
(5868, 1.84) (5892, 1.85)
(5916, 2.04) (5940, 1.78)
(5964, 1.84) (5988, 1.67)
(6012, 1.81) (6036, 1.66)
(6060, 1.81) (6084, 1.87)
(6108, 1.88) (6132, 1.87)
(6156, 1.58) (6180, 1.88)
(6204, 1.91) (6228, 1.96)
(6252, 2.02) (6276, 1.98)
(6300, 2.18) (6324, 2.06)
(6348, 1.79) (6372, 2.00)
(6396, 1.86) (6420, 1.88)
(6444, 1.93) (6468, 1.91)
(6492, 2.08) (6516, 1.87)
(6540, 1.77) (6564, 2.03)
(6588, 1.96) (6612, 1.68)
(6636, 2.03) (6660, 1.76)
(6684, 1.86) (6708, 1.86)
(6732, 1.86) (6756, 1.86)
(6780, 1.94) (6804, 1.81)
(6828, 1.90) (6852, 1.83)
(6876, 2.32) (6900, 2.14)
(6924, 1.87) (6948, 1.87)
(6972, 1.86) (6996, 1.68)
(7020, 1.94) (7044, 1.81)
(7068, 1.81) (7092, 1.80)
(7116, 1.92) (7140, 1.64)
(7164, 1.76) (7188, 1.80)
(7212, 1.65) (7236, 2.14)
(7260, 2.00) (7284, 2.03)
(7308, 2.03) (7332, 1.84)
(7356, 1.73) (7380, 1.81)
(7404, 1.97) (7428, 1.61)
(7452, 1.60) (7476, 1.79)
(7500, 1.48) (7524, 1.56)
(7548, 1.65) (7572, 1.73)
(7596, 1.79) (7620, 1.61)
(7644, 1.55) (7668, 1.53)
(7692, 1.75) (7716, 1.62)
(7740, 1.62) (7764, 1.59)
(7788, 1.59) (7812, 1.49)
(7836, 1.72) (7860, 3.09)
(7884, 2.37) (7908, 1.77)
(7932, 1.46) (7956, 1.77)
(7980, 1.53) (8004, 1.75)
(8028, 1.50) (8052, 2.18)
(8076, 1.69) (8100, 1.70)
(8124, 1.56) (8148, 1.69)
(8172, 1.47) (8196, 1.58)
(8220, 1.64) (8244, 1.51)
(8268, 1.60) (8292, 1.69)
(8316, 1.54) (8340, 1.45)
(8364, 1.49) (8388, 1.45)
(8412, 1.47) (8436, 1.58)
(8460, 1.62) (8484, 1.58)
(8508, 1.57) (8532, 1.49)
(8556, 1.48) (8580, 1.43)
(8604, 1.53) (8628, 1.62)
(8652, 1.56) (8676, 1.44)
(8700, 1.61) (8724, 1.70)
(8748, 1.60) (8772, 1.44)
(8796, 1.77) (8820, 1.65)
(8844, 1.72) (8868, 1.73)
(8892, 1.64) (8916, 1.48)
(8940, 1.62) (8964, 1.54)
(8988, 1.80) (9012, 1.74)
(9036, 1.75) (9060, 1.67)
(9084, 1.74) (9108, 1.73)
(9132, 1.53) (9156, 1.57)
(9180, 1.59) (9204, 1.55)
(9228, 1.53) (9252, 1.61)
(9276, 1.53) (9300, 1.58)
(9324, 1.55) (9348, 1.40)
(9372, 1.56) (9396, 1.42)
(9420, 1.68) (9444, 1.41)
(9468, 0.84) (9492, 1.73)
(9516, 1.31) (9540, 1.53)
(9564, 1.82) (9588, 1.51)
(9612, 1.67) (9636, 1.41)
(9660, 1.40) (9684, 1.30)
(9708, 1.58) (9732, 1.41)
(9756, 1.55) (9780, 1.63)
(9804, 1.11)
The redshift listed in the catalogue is 0.197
